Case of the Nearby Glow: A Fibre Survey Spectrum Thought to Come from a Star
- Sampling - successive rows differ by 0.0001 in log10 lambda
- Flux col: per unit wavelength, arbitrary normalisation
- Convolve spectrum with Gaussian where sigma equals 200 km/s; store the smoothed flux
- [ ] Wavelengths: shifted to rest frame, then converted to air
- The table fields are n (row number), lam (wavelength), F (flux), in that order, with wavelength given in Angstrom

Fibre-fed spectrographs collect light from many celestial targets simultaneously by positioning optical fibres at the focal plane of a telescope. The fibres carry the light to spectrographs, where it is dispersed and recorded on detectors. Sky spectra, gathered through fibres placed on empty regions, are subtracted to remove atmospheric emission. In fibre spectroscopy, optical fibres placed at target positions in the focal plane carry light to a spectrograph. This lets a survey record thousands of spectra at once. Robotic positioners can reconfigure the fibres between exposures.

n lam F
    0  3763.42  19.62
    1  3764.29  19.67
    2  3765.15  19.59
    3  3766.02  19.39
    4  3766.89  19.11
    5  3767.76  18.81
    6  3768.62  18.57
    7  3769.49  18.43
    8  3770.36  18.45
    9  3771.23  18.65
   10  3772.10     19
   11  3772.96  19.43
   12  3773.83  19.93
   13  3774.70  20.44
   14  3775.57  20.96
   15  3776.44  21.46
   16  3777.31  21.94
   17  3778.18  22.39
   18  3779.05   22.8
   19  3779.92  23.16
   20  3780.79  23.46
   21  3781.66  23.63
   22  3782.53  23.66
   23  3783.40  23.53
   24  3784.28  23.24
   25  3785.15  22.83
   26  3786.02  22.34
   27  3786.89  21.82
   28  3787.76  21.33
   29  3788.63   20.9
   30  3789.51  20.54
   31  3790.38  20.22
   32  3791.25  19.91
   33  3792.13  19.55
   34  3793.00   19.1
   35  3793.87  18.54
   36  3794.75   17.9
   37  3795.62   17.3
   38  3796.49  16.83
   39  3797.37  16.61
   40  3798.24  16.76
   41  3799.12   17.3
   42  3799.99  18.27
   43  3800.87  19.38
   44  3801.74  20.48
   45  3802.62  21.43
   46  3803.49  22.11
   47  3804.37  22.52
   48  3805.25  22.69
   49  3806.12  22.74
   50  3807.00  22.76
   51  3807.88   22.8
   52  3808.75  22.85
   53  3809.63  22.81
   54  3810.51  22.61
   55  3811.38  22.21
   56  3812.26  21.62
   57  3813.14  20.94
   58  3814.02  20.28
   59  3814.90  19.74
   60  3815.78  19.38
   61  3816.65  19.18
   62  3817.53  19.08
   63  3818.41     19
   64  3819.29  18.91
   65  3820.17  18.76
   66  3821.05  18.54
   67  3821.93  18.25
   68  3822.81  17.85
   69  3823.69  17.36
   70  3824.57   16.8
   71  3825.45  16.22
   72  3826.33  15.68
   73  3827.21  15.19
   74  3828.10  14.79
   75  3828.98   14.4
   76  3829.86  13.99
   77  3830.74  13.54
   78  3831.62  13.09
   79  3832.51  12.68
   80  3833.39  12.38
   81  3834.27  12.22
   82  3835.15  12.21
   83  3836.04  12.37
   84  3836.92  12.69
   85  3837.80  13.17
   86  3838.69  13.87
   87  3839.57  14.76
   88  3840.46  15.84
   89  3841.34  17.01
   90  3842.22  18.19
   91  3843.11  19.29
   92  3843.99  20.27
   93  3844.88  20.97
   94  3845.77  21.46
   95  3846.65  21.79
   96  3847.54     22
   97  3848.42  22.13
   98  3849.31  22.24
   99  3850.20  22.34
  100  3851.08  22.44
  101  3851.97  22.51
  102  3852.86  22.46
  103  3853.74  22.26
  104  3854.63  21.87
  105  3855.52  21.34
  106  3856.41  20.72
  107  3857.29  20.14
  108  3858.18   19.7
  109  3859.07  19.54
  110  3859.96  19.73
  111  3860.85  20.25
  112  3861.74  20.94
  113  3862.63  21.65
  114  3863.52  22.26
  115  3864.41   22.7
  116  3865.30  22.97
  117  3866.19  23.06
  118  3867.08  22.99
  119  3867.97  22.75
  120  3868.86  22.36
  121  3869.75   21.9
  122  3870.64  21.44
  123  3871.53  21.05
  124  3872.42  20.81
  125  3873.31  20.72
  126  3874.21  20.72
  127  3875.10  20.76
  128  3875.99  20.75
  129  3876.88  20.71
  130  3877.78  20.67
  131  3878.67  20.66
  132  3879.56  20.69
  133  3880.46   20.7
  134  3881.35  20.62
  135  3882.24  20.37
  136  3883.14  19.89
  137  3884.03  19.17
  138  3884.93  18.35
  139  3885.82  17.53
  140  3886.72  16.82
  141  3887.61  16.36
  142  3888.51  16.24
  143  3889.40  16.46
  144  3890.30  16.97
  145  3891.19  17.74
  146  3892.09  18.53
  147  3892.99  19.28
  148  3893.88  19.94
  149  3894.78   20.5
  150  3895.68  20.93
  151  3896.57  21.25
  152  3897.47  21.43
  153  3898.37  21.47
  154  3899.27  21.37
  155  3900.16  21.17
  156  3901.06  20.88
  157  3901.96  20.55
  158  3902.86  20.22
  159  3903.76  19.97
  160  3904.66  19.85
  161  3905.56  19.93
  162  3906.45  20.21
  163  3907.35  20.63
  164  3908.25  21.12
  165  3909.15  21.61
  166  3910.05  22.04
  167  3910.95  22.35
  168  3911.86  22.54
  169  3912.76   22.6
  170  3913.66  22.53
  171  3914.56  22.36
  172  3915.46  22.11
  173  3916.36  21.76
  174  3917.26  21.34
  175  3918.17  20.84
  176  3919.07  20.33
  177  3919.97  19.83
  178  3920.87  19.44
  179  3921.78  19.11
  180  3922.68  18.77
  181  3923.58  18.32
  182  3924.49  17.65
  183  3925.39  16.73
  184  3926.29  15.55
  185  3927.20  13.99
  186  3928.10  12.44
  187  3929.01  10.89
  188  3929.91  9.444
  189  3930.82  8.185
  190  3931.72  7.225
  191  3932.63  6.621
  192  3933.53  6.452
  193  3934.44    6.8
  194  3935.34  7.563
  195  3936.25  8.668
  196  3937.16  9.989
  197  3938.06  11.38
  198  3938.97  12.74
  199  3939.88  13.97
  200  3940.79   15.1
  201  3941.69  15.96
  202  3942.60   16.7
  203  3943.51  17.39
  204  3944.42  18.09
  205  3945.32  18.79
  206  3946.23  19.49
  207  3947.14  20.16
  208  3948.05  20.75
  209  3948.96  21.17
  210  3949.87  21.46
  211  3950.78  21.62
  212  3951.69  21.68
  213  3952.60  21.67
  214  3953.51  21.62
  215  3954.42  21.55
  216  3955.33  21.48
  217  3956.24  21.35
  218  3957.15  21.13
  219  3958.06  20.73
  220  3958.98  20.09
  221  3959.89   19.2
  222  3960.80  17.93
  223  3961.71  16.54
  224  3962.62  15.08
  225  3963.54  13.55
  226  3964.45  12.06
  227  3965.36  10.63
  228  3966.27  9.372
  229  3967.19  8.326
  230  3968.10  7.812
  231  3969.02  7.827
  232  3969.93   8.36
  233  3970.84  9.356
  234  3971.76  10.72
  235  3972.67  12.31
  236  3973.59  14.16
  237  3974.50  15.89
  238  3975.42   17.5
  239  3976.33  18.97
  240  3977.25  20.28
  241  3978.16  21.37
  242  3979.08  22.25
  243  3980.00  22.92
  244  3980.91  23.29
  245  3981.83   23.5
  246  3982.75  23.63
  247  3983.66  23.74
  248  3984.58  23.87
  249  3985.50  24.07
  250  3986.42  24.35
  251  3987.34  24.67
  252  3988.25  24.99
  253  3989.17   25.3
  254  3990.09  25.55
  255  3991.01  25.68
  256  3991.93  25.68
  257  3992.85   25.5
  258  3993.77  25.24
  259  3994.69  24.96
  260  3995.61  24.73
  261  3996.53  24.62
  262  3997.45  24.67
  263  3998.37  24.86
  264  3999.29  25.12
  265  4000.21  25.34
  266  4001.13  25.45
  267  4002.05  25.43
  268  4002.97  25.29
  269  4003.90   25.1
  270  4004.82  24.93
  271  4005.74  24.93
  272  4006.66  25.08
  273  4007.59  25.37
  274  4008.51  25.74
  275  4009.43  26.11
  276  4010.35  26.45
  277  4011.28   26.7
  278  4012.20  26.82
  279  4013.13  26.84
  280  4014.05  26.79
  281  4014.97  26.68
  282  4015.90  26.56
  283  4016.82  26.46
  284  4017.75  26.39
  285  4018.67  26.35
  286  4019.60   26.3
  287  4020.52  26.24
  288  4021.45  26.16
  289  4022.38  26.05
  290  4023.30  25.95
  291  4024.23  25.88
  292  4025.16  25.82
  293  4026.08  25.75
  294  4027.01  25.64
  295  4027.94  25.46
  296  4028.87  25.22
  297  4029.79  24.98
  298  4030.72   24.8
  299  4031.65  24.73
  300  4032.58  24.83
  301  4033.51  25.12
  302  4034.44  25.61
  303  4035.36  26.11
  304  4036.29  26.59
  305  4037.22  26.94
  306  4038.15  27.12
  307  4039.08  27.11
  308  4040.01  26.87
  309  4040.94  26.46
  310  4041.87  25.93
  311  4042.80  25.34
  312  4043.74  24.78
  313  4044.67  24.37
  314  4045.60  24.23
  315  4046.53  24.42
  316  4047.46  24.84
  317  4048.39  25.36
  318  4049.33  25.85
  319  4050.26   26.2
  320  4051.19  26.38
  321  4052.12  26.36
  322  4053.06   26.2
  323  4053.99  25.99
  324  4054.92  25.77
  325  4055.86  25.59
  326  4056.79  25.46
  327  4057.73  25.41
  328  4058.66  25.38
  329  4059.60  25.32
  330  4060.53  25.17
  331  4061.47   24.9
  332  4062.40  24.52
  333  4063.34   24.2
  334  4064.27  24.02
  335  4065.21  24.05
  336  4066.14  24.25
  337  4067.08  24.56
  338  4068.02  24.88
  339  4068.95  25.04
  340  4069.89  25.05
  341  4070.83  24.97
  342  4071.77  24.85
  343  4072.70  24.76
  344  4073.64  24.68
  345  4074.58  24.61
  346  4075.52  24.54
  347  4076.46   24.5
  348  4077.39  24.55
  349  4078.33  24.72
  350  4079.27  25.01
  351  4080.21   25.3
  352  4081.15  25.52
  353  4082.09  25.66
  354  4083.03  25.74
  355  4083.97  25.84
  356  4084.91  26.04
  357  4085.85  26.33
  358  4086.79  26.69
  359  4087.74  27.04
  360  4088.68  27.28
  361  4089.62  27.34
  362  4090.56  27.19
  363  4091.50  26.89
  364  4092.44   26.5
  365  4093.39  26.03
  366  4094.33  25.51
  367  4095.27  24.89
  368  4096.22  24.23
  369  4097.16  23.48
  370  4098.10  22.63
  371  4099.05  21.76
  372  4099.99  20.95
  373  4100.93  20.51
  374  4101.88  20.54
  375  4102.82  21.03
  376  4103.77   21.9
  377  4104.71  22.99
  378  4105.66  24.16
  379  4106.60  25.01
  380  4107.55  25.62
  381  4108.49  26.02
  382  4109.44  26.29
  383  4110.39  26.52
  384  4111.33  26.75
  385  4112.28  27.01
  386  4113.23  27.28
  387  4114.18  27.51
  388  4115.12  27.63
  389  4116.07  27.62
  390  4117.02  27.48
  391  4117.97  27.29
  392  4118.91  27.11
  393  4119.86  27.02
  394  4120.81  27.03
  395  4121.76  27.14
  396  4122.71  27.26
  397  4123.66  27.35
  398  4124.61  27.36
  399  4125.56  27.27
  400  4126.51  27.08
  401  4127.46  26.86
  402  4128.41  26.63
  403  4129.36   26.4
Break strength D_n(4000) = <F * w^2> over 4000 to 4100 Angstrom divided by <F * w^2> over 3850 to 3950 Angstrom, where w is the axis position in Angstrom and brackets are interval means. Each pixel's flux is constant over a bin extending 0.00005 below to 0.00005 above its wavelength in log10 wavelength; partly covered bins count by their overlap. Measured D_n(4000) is 1.46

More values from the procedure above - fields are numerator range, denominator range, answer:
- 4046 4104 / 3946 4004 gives 1.30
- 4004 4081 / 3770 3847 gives 1.51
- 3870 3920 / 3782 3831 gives 1.09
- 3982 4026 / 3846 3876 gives 1.27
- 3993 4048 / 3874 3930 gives 1.40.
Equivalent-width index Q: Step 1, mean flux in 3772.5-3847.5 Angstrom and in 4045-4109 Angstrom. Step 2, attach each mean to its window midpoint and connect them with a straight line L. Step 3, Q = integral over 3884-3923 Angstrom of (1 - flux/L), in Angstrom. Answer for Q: 1.83 Angstrom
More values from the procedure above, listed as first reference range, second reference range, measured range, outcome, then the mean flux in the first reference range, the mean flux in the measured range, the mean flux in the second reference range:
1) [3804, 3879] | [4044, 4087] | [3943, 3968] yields 4.73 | 19.4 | 18.1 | 25.2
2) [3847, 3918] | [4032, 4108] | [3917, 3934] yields 5.40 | 20.8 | 14.8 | 25.1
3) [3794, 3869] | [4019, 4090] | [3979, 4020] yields -2.25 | 19.1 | 25.2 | 25.5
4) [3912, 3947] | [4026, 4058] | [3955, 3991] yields 2.61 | 15.6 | 18.1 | 25.6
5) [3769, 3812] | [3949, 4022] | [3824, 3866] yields 5.56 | 20.8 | 18.3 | 21.6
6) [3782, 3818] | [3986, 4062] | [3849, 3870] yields 0.25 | 20.6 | 21.7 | 25.6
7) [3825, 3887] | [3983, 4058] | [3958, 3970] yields 5.15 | 19.1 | 13.3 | 25.6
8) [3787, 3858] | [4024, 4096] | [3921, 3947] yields 10.00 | 18.8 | 13.5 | 25.5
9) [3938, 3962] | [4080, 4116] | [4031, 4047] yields -2.08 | 19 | 25.7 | 25.2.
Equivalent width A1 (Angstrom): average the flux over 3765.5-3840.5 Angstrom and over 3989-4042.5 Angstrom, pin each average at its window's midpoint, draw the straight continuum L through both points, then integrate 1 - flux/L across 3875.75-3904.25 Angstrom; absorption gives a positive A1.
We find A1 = 2.78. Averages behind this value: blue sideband 19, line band 19.6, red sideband 25.8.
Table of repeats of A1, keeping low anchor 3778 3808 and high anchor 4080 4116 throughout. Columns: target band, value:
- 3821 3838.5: 5.6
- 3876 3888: 1.4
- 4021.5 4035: -0.7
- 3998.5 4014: -1.2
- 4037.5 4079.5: -1.0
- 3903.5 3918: 0.7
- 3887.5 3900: 1.7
